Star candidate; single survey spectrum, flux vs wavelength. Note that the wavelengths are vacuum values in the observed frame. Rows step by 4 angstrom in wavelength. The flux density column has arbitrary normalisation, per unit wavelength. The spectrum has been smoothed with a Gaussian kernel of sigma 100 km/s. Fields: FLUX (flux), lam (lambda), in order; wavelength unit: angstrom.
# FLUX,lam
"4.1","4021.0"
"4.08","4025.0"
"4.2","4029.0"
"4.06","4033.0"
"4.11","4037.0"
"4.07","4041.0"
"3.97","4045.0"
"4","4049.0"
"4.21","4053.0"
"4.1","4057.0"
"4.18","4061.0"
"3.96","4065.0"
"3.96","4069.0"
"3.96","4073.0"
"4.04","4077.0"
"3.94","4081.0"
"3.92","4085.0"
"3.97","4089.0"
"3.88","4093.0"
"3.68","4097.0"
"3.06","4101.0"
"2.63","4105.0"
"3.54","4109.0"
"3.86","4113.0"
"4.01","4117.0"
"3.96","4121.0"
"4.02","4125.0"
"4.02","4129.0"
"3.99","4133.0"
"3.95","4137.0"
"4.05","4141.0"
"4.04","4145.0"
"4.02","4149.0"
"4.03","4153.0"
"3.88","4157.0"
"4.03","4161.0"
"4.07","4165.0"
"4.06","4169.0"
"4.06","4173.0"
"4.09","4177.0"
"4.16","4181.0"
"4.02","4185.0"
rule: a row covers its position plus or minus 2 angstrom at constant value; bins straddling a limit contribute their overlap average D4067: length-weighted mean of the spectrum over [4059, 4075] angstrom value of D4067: 4.02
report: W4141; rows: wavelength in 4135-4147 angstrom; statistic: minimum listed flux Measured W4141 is 3.95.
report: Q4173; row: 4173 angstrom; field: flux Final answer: 4.06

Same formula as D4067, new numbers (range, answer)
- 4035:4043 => 4.09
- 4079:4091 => 3.94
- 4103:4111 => 3.08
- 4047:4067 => 4.09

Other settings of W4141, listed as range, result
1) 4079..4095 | 3.88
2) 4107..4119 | 3.54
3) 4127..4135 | 3.99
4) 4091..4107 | 2.63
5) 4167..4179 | 4.06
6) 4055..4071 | 3.96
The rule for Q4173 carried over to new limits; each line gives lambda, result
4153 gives 4.03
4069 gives 3.96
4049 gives 4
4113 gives 3.86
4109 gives 3.54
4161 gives 4.03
